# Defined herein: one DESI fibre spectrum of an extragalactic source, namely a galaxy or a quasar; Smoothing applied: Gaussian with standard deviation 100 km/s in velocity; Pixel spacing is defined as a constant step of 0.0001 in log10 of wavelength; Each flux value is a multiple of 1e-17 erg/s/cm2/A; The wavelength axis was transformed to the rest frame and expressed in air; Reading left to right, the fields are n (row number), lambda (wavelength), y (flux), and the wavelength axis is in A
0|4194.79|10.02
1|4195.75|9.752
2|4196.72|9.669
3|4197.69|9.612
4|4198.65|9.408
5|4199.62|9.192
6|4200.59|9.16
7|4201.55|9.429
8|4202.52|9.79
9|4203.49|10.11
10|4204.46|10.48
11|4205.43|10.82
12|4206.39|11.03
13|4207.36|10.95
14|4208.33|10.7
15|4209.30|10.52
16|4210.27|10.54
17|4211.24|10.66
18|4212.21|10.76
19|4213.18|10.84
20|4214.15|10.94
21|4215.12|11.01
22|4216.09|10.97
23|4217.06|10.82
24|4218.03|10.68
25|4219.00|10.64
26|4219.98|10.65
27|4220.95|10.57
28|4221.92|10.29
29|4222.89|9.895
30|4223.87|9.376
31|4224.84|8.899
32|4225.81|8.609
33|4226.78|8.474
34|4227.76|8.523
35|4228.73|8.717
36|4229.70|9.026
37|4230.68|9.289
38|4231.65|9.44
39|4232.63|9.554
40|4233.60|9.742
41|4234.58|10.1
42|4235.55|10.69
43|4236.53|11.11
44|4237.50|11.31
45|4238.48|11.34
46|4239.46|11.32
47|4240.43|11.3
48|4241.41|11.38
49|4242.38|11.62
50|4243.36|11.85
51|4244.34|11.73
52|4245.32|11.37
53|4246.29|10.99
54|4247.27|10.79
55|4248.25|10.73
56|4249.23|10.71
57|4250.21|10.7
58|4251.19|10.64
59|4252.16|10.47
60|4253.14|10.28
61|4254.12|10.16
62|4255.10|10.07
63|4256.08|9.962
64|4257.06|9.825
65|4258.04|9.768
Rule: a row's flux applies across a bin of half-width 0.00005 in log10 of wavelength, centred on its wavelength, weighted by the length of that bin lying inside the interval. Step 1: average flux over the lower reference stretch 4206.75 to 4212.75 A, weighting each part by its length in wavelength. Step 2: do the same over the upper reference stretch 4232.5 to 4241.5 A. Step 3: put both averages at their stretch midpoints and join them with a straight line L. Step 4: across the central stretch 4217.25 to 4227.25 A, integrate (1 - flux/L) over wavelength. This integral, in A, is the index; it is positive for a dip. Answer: 0.8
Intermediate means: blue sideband 10.7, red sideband 10.8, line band 9.84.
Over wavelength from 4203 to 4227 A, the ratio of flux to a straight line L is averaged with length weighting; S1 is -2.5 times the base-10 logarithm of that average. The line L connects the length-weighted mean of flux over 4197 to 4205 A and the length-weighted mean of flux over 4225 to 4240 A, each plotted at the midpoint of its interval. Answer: -0.073 mag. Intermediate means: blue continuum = 9.65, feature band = 10.4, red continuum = 9.81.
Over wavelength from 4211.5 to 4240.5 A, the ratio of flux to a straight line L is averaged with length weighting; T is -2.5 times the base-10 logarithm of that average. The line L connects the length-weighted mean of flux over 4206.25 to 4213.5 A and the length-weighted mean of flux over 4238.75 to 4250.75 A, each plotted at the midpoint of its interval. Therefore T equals 0.08 mag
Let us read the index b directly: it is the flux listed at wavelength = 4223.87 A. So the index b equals 9.376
